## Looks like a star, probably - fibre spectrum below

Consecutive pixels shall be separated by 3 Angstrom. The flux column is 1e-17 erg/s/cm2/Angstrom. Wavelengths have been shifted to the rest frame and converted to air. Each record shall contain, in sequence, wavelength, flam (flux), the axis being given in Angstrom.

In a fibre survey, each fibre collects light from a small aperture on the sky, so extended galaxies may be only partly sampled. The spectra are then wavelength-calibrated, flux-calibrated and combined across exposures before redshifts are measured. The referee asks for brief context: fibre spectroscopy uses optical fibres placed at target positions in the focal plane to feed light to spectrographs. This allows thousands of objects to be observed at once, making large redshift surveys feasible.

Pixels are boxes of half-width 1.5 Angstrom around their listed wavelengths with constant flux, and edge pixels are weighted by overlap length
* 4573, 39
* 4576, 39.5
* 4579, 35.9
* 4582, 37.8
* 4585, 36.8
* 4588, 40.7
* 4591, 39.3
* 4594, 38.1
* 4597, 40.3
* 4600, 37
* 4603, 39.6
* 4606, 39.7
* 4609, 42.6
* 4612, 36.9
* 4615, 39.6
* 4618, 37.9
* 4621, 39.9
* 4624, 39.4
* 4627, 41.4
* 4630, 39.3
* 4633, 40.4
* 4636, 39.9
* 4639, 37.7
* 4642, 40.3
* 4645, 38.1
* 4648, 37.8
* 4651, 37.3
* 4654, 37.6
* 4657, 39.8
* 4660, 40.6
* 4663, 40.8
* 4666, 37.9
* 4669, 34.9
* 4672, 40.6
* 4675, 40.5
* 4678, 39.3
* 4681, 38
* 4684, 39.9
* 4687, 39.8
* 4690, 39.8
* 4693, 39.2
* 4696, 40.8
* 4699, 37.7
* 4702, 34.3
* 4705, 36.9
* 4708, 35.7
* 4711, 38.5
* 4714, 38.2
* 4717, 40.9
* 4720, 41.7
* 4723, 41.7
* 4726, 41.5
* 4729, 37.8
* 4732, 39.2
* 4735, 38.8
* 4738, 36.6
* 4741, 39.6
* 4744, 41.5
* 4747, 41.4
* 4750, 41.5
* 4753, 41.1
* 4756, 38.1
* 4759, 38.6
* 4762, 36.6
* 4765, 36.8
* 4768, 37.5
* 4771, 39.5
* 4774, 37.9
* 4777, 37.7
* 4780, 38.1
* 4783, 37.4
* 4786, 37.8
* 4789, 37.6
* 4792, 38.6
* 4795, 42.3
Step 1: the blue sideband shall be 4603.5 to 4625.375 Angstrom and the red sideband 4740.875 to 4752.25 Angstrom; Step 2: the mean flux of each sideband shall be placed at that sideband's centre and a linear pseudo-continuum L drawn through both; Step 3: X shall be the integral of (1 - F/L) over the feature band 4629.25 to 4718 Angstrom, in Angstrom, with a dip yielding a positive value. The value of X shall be 3.26 Angstrom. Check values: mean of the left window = 39.4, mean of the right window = 41.2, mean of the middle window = 38.7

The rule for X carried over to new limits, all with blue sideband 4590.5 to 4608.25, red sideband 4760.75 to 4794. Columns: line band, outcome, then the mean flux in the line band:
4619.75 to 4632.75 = -0.37 Angstrom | 40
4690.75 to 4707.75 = 0.31 Angstrom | 37.7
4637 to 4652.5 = 0.21 Angstrom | 38.3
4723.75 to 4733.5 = -0.37 Angstrom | 39.7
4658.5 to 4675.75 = -0.23 Angstrom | 39.2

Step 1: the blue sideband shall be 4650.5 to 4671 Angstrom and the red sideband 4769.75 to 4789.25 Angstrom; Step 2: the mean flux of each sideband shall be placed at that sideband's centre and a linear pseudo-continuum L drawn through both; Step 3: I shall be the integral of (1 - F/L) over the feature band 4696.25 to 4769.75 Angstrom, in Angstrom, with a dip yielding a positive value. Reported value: -1.29 Angstrom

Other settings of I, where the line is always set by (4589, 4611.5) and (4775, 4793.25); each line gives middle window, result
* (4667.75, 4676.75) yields 0.00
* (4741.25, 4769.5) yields -0.85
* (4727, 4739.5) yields 0.02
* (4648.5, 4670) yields 0.25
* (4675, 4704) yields -0.11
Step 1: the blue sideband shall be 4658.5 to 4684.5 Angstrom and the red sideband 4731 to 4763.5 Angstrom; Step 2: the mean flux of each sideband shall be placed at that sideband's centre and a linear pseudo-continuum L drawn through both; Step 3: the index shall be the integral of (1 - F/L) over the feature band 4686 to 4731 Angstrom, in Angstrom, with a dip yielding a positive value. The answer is 0.3 Angstrom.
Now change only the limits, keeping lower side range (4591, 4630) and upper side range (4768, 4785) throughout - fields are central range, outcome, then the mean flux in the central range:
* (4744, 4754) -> -0.8 Angstrom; 41.4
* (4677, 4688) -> -0.1 Angstrom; 39.2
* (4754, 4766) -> 0.2 Angstrom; 37.7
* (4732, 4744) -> -0.1 Angstrom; 38.8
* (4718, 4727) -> -0.7 Angstrom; 41.6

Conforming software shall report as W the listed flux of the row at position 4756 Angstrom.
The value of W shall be 38.1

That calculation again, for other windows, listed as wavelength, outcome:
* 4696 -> 40.8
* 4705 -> 36.9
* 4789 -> 37.6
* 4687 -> 39.8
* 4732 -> 39.2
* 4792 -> 38.6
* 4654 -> 37.6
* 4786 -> 37.8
